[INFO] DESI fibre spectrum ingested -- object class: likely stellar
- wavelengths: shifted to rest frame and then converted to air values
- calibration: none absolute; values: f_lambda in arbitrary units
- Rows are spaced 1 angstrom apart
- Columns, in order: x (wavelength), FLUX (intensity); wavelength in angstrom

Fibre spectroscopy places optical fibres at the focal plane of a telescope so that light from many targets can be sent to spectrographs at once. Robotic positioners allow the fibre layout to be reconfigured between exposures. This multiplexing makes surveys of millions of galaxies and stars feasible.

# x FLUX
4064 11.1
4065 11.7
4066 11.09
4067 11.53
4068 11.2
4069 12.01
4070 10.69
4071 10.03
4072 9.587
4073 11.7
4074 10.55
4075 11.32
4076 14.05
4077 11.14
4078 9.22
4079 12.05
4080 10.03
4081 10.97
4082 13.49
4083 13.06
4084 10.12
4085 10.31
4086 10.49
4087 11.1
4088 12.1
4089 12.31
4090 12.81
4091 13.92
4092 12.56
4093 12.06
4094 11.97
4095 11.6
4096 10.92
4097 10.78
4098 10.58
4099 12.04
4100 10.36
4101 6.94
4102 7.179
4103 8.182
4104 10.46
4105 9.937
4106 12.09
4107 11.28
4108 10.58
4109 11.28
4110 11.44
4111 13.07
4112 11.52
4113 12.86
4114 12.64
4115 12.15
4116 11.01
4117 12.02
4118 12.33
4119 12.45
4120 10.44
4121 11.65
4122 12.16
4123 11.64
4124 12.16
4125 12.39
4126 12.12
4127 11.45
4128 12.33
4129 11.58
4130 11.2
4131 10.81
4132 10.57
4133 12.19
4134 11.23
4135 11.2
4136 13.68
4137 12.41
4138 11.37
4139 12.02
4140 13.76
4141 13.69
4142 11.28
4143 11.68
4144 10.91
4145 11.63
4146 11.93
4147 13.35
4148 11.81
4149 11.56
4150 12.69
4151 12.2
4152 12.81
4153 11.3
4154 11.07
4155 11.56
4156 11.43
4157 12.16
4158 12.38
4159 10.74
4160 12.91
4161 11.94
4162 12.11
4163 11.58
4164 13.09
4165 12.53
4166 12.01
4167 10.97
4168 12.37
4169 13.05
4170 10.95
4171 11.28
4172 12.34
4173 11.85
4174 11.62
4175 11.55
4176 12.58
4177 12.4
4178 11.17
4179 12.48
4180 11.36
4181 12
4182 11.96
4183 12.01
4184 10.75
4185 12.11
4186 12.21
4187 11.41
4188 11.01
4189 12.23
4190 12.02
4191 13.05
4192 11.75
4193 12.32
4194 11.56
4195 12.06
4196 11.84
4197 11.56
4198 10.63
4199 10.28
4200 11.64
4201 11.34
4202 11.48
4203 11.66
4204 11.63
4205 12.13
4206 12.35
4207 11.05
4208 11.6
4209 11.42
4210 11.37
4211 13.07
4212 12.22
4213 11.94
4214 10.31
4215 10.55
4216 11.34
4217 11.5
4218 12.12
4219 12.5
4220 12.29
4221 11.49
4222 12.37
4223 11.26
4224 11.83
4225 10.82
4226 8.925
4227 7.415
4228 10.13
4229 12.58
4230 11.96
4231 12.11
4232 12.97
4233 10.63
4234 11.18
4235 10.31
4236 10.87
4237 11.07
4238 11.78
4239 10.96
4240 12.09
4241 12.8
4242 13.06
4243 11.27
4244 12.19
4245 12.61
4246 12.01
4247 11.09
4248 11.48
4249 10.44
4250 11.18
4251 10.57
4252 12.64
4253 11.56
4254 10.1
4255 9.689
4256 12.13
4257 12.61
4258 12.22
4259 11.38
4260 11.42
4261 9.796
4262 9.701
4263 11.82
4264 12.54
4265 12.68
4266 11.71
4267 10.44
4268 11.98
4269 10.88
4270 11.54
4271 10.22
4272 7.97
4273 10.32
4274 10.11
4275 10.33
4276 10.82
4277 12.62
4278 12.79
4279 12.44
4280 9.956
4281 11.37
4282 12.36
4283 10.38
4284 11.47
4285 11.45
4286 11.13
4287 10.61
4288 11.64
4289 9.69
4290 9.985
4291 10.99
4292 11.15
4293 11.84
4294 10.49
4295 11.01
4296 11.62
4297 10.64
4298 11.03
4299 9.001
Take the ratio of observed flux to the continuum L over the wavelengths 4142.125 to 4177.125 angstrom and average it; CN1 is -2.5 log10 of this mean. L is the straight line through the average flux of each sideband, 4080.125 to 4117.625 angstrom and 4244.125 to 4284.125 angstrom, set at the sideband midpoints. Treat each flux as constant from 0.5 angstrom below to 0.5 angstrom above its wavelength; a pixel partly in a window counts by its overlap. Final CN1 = -0.06 mag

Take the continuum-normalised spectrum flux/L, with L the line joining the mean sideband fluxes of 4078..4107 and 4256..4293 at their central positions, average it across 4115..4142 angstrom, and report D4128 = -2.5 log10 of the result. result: -0.08 mag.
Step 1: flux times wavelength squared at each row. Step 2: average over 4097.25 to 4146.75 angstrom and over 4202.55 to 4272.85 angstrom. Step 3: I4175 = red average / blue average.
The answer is 1.05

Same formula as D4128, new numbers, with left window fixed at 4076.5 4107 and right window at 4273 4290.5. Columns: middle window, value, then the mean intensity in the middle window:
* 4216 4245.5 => -0.038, 11.5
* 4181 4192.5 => -0.076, 11.9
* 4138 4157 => -0.092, 12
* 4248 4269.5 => -0.021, 11.3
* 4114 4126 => -0.081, 11.9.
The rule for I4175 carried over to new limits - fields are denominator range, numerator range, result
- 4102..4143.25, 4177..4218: 1.04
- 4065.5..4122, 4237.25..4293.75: 1.09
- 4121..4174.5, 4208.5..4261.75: 1.00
